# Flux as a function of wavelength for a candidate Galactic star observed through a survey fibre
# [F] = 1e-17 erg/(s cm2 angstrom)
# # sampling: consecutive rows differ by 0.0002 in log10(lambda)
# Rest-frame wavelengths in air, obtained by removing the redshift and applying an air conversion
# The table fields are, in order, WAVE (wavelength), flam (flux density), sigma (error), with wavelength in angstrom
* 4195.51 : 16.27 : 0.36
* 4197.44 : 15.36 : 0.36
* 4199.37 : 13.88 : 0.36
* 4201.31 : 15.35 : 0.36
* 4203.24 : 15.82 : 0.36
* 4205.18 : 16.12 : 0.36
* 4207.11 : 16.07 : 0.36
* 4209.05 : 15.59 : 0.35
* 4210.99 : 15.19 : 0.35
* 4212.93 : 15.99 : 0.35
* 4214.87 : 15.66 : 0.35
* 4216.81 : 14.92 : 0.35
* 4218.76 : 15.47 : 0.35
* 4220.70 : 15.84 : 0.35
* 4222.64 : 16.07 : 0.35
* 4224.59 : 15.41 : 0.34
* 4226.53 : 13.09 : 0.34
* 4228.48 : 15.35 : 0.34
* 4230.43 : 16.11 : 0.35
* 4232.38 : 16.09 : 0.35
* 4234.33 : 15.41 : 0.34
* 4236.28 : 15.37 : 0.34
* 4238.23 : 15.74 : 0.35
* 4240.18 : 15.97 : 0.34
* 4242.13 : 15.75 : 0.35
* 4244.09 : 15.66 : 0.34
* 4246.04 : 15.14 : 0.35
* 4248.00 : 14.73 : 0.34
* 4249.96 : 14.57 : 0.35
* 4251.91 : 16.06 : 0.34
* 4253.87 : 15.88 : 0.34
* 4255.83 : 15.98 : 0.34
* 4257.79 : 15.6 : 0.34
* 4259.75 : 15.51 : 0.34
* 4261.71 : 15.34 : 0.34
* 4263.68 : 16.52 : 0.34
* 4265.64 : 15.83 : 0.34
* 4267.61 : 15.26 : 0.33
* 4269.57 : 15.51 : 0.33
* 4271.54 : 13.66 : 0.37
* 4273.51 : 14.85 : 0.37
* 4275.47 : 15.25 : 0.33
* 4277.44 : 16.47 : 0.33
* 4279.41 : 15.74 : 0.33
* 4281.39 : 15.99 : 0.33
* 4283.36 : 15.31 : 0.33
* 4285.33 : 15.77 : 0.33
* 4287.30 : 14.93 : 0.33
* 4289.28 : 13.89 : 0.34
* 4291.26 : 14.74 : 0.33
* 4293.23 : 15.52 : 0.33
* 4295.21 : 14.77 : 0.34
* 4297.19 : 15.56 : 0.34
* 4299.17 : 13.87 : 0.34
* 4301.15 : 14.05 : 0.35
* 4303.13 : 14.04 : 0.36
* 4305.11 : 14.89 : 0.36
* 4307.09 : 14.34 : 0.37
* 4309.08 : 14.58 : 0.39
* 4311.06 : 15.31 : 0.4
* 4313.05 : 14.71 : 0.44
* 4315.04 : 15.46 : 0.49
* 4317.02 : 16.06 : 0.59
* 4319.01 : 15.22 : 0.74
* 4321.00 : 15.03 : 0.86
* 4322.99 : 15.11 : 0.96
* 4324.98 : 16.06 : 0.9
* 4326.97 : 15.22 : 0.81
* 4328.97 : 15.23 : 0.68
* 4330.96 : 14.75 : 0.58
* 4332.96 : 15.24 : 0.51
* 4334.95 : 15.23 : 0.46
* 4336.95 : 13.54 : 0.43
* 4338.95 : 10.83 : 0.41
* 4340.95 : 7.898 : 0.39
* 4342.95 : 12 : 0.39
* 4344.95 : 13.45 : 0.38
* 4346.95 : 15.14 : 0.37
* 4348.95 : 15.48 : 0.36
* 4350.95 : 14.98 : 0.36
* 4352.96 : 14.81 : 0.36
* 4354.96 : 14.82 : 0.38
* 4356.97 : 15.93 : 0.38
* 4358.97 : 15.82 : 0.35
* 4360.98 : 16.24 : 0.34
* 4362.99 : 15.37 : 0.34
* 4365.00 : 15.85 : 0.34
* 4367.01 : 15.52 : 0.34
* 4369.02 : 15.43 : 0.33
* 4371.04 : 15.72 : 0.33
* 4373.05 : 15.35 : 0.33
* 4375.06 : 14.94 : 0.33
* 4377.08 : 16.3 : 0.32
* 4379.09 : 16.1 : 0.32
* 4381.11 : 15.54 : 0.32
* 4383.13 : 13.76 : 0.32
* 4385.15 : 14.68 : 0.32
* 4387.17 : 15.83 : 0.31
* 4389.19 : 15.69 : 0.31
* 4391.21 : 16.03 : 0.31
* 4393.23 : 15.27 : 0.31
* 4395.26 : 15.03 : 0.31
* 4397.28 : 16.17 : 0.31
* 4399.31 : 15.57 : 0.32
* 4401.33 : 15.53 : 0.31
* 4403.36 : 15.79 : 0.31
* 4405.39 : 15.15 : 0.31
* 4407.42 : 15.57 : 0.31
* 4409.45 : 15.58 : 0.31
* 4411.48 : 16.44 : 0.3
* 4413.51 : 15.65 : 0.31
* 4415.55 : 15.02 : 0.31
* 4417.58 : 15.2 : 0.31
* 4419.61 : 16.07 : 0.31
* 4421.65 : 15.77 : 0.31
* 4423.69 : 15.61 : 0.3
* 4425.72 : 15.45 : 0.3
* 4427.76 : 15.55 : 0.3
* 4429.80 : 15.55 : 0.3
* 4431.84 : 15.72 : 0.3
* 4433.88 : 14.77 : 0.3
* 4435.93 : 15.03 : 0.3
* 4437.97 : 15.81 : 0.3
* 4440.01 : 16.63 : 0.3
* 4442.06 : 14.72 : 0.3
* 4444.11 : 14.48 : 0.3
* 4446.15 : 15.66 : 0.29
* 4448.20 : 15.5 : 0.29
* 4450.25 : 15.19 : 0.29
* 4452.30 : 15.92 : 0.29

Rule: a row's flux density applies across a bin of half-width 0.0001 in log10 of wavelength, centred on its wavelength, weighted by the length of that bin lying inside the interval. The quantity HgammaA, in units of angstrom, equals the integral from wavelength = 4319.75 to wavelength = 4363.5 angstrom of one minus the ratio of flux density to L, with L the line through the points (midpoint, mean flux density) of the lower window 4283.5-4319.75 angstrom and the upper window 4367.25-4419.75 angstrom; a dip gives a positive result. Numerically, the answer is 2.0 angstrom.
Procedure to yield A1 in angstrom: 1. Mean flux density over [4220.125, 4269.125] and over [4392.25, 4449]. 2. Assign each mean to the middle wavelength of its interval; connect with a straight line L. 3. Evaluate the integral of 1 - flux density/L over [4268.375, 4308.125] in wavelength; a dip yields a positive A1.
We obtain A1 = 1.5 angstrom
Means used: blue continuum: 15.5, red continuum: 15.5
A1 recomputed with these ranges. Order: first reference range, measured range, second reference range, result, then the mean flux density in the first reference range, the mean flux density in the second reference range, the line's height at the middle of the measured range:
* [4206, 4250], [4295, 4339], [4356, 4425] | 2.0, 15.5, 15.6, 15.5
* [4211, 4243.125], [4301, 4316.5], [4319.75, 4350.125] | -0.4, 15.5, 14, 14.4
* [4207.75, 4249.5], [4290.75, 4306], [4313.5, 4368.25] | 0.3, 15.4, 14.7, 15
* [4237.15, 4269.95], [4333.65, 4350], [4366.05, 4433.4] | 2.7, 15.6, 15.5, 15.6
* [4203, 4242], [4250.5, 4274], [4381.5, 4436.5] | 0.1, 15.6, 15.5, 15.5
